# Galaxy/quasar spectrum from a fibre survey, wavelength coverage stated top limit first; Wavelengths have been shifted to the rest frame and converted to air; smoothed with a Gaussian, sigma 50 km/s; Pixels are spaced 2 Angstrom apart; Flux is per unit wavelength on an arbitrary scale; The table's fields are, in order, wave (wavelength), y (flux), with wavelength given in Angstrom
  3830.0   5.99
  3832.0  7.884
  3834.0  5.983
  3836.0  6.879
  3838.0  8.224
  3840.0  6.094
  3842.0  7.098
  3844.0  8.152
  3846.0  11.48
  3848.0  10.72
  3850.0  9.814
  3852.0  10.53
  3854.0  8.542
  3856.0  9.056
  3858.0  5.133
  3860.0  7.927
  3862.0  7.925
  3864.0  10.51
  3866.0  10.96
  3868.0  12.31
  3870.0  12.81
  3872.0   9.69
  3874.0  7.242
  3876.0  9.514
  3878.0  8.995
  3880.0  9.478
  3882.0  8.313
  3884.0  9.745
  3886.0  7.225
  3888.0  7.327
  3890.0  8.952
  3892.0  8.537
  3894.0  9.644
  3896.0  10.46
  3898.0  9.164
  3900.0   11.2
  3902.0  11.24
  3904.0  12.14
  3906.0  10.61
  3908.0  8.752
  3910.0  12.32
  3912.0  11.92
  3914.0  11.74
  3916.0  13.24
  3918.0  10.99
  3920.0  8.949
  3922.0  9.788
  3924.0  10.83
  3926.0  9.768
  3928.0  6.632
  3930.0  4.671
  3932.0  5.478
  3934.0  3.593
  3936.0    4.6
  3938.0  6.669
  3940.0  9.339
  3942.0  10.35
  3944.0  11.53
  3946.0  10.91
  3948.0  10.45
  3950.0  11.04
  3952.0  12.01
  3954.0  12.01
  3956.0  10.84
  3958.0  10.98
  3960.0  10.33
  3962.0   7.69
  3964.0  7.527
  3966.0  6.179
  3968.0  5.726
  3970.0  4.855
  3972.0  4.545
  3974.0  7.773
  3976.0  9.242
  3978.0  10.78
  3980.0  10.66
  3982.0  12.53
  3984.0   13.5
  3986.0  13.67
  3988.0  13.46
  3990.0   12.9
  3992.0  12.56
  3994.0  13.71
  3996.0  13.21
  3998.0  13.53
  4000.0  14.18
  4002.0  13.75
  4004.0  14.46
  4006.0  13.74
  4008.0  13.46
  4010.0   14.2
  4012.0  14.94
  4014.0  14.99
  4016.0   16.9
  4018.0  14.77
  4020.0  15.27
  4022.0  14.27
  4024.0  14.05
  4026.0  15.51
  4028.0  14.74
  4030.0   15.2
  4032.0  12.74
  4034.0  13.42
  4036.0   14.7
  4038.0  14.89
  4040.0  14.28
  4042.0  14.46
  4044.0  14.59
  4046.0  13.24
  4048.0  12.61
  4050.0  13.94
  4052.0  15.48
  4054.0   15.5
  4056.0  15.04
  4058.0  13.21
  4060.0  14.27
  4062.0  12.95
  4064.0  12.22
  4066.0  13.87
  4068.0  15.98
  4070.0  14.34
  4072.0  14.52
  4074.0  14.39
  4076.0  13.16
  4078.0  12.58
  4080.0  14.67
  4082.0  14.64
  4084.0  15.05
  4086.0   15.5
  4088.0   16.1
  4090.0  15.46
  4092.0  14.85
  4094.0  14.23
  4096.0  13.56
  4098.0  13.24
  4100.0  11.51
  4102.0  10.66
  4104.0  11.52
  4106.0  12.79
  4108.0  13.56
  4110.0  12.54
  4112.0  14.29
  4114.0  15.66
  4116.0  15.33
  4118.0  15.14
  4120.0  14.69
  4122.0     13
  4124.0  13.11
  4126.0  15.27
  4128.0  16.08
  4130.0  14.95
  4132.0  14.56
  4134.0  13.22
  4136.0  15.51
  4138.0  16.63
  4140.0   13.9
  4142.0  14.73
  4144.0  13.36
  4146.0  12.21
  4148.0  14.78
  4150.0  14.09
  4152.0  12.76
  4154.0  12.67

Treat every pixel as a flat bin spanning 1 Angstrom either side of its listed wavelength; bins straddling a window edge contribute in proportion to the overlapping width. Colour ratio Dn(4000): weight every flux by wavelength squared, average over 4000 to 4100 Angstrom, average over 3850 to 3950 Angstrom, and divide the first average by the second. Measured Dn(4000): 1.7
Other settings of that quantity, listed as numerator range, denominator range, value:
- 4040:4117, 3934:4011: 1.38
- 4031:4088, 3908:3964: 1.58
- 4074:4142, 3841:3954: 1.66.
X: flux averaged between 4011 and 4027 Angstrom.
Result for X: 15.1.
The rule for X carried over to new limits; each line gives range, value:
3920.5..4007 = 10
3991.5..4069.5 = 14.2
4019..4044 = 14.5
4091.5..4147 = 13.9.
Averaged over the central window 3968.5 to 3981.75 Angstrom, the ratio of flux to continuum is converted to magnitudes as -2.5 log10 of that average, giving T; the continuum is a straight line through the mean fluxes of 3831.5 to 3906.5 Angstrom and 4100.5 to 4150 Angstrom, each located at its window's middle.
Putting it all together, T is 0.34 mag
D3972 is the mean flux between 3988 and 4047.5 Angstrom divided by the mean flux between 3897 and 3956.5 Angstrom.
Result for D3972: 1.46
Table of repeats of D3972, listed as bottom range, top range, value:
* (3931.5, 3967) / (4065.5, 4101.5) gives 1.58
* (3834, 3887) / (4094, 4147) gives 1.55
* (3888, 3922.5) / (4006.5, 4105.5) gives 1.35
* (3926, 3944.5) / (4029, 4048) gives 2.01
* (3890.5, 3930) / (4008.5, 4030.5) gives 1.46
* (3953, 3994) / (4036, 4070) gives 1.42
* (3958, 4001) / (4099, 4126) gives 1.29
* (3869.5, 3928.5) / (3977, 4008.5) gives 1.32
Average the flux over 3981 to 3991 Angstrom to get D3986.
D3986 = 13.2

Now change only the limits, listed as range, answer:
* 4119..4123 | 13.8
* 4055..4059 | 14.1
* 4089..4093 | 15.2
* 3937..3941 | 8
